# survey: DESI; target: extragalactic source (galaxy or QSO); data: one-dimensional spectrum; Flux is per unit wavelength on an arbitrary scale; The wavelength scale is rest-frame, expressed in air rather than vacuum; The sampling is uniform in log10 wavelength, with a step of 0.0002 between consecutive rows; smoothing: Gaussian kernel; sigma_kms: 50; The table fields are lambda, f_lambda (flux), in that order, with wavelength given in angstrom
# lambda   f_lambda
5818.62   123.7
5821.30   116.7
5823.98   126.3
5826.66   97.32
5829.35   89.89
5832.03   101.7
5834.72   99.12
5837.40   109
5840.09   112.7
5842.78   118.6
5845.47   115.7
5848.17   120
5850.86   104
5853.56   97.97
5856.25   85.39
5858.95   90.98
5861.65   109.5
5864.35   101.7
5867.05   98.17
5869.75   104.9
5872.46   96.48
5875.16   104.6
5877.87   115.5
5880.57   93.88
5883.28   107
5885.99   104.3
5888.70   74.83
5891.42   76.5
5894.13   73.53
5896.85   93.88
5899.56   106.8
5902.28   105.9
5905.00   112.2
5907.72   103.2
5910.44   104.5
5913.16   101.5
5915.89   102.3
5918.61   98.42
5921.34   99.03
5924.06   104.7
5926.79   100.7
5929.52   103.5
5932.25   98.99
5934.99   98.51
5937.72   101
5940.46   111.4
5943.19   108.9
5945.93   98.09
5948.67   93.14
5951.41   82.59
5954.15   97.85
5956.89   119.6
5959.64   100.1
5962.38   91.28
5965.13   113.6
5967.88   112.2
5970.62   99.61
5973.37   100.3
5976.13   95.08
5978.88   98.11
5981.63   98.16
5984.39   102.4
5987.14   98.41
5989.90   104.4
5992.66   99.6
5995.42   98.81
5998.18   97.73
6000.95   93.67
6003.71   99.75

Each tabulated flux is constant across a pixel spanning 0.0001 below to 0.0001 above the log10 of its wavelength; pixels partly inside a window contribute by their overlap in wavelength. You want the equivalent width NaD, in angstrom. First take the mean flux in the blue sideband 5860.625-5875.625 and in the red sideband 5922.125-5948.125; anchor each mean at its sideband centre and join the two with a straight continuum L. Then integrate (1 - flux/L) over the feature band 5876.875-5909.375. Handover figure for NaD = 1.7 angstrom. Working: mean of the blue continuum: 102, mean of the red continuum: 102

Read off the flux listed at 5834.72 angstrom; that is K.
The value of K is 99.12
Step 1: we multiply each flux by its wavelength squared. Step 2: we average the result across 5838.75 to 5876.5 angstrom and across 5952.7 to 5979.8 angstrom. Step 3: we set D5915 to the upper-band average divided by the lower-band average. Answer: 1.02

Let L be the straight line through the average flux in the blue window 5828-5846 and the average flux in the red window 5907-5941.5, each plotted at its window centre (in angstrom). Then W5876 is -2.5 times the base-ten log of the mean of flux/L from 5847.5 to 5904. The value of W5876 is 0.067 mag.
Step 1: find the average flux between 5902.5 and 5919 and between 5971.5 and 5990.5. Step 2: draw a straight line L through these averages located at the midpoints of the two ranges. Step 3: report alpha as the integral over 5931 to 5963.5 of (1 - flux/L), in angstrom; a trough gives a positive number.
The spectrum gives 0.5 angstrom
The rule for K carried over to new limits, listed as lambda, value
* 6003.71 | 99.75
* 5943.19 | 108.9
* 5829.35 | 89.89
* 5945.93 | 98.09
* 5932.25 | 98.99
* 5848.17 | 120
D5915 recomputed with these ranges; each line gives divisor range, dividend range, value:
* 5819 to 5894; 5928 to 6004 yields 1.02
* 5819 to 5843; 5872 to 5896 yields 0.89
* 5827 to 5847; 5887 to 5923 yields 0.93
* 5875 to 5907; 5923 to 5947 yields 1.07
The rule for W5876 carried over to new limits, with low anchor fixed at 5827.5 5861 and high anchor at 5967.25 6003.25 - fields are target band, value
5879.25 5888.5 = 0.05 mag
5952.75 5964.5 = -0.03 mag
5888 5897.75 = 0.28 mag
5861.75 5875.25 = 0.02 mag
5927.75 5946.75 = -0.02 mag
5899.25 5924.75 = -0.02 mag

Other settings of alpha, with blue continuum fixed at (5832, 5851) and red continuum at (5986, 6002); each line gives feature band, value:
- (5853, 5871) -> 1.8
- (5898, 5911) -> -0.1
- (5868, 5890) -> 1.6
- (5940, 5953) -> 0.6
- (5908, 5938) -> 0.9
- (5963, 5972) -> -0.5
